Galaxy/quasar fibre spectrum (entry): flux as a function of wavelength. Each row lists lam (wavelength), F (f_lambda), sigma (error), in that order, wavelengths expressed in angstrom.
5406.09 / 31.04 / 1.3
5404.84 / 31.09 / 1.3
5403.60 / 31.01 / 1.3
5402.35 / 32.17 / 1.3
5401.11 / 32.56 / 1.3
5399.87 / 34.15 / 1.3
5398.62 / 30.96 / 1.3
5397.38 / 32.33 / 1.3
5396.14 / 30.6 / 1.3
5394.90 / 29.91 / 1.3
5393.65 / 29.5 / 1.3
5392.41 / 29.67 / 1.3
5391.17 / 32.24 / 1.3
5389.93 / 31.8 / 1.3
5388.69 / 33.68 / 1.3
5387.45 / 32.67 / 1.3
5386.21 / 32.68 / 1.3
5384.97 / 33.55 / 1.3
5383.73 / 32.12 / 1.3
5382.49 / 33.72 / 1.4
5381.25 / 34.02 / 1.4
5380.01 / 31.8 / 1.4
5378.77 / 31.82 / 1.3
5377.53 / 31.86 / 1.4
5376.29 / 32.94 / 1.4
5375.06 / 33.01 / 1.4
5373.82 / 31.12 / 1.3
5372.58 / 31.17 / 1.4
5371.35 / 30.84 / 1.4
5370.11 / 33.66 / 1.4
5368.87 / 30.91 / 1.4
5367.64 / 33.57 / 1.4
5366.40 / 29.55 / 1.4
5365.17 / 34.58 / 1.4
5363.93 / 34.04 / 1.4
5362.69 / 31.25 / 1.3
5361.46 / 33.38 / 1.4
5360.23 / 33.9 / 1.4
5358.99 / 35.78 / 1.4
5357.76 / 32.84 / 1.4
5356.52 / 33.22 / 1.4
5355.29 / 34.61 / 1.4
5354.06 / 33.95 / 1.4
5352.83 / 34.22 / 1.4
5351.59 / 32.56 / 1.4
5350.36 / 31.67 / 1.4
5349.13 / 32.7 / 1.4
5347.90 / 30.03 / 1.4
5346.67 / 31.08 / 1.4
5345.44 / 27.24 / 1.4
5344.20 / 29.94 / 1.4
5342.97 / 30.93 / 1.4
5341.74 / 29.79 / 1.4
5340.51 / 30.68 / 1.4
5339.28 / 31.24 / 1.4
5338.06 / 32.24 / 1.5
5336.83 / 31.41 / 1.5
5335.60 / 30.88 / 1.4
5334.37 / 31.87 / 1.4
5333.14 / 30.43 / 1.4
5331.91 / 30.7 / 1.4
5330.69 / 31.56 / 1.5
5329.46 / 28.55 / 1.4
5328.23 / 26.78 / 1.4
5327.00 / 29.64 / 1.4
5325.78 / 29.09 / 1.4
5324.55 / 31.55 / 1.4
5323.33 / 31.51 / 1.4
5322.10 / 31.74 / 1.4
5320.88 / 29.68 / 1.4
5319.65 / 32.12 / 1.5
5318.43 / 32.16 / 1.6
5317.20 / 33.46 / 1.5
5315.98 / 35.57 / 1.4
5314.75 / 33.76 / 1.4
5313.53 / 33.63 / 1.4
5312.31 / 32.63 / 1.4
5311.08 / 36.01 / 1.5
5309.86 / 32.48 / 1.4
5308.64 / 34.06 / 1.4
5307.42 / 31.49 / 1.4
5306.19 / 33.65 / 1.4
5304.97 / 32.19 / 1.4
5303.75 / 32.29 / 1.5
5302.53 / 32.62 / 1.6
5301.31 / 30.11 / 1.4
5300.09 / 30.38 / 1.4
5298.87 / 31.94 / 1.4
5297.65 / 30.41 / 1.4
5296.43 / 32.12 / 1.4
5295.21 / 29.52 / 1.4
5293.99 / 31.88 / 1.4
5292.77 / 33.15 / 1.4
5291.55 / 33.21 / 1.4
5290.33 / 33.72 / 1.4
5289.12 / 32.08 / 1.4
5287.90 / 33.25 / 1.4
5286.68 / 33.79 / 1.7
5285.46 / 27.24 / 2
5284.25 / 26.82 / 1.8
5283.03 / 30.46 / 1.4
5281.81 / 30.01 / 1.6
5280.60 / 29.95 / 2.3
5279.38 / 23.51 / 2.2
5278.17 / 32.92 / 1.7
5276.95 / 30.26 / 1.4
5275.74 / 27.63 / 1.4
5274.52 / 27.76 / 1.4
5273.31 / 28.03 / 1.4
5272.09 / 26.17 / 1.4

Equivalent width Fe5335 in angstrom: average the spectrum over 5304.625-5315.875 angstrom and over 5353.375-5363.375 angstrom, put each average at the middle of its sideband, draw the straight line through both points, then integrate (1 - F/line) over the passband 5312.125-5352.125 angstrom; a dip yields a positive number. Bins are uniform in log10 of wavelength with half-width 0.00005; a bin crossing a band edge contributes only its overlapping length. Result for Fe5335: 2.83 angstrom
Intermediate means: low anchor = 33.4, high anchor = 33.6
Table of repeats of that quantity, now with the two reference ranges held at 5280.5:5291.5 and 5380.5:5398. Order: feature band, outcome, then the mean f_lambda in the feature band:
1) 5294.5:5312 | -0.5 angstrom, 32.1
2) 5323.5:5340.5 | 0.5 angstrom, 30.5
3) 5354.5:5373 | -0.7 angstrom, 32.9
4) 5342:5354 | 0.1 angstrom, 31.2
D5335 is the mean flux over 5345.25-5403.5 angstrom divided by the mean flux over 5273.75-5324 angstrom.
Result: 1.02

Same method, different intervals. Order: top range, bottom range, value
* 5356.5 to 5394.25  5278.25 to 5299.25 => 1.05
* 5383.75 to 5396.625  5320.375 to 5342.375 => 1.04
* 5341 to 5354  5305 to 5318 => 0.93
